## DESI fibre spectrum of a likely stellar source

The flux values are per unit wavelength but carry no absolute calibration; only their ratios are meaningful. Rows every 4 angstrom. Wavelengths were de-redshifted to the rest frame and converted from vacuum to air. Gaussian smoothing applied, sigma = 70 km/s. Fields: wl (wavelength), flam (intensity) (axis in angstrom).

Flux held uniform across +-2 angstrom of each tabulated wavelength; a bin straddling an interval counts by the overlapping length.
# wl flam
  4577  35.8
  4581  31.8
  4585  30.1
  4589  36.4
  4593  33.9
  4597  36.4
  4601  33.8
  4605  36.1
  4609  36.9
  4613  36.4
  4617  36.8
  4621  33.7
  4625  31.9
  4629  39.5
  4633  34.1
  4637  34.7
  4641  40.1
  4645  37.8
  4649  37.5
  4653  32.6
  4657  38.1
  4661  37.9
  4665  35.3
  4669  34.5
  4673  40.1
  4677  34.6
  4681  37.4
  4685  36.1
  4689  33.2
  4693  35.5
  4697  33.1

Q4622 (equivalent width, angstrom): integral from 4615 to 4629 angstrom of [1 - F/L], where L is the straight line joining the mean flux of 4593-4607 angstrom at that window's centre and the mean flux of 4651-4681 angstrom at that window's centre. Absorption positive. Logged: 0.26 angstrom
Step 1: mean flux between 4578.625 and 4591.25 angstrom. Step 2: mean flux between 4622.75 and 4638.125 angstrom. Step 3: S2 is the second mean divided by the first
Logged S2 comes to 1.07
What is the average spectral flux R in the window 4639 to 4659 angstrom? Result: 37.2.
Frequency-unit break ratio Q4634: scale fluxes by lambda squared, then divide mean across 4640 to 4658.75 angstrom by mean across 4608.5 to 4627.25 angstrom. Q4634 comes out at 1.07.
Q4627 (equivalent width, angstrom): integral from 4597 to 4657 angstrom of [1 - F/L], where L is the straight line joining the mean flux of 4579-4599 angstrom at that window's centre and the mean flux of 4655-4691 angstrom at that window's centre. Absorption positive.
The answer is -1.8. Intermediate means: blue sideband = 33.7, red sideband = 36.4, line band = 35.9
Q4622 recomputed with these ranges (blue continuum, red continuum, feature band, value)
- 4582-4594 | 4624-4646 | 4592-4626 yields -0.5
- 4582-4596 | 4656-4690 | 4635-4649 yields -0.9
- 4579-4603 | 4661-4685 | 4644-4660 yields -0.3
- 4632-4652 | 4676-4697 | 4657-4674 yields -0.5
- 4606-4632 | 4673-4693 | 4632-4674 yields -0.9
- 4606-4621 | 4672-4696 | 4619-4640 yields 0.7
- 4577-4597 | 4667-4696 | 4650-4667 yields -0.4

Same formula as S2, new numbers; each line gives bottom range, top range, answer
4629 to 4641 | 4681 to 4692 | 0.97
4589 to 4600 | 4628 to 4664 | 1.04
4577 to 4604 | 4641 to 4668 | 1.08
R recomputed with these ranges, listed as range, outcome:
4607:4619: 36.7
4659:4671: 35.9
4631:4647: 36.7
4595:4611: 35.8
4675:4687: 36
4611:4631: 35.7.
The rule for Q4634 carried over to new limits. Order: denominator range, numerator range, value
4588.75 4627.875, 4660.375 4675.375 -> 1.07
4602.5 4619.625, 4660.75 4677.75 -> 1.03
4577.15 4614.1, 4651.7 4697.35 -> 1.07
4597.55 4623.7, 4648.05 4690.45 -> 1.04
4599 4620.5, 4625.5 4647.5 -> 1.04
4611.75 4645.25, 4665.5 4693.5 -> 1.02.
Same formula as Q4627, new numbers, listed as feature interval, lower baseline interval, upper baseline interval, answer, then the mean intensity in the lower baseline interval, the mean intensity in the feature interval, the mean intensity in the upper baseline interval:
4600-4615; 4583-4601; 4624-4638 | -0.57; 34.2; 35.9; 35.3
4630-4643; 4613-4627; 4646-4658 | -0.47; 34.5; 36.5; 36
